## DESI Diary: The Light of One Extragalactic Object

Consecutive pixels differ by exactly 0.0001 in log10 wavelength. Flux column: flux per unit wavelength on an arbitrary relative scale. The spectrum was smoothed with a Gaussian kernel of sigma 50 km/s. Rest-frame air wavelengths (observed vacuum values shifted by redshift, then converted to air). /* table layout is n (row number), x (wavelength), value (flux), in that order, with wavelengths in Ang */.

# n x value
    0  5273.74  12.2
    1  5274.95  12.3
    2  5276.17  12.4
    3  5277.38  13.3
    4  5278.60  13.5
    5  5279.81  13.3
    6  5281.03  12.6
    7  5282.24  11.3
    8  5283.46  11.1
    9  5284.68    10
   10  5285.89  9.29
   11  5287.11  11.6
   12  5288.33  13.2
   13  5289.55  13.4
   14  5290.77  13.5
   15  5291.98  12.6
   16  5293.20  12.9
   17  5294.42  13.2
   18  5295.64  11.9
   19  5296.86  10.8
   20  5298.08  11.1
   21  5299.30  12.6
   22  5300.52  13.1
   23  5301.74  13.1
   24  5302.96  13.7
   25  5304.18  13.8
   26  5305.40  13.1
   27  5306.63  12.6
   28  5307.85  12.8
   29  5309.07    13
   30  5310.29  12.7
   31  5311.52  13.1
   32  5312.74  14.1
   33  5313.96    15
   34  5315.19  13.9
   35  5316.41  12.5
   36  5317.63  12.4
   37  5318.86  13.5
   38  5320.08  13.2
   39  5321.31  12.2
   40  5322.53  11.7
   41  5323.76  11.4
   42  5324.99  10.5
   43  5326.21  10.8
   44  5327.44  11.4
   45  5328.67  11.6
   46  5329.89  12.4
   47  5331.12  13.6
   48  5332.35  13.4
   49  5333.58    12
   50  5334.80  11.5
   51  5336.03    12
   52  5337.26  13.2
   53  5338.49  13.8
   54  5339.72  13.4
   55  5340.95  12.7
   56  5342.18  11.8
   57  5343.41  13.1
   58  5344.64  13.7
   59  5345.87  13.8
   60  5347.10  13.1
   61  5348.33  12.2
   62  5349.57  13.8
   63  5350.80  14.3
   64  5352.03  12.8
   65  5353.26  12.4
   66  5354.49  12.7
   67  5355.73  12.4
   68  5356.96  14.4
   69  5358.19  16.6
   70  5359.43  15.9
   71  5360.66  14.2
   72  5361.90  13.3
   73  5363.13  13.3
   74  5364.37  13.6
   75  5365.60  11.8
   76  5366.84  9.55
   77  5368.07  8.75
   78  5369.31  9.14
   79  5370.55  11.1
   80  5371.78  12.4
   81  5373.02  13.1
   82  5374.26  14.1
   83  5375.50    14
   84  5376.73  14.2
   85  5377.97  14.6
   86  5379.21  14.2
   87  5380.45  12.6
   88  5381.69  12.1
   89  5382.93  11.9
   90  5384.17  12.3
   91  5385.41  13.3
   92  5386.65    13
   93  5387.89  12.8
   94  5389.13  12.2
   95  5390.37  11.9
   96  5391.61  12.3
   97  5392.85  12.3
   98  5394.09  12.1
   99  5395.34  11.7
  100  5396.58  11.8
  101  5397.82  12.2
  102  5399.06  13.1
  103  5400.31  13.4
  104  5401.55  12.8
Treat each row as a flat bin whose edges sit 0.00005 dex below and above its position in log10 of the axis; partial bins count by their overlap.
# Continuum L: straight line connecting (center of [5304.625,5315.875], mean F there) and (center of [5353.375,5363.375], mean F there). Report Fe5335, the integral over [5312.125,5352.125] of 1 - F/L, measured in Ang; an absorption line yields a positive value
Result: 2.7 Ang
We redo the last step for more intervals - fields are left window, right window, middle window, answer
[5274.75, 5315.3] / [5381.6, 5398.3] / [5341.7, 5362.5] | -1.9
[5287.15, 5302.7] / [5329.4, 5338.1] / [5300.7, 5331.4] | -0.3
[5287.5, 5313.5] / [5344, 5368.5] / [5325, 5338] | 0.9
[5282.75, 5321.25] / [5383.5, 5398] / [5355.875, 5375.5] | -0.6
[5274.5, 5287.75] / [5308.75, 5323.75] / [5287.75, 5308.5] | -0.6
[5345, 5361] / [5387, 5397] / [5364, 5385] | 0.9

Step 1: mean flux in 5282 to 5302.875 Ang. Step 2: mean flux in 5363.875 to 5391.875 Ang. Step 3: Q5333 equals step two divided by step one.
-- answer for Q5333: 1.0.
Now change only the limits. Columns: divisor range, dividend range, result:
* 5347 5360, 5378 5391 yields 0.93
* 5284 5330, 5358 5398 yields 1.01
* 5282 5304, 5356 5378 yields 1.06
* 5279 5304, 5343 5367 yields 1.10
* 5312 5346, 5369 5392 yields 1.01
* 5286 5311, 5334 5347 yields 1.02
